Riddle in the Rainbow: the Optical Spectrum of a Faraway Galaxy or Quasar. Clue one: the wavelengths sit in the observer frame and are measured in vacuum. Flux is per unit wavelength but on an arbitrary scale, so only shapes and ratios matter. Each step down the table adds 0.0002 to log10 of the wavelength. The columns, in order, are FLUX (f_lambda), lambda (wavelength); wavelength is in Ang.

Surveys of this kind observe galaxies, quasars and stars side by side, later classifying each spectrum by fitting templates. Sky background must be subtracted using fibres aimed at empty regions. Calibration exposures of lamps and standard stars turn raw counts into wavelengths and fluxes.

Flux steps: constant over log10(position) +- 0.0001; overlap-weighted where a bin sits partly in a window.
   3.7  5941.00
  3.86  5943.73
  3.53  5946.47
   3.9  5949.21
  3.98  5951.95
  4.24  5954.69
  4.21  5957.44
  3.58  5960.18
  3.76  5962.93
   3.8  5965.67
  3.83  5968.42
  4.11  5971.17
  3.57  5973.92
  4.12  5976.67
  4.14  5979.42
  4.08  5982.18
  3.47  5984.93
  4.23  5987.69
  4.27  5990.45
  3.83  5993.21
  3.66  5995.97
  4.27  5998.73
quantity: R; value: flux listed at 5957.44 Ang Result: 4.21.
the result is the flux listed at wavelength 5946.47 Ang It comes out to 3.53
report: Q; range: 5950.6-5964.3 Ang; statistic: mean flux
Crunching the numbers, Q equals 3.95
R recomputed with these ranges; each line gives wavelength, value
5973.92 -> 3.57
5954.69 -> 4.24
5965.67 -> 3.8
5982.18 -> 4.08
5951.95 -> 3.98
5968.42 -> 3.83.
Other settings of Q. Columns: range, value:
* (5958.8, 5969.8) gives 3.74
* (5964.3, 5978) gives 3.89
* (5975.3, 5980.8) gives 4.13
